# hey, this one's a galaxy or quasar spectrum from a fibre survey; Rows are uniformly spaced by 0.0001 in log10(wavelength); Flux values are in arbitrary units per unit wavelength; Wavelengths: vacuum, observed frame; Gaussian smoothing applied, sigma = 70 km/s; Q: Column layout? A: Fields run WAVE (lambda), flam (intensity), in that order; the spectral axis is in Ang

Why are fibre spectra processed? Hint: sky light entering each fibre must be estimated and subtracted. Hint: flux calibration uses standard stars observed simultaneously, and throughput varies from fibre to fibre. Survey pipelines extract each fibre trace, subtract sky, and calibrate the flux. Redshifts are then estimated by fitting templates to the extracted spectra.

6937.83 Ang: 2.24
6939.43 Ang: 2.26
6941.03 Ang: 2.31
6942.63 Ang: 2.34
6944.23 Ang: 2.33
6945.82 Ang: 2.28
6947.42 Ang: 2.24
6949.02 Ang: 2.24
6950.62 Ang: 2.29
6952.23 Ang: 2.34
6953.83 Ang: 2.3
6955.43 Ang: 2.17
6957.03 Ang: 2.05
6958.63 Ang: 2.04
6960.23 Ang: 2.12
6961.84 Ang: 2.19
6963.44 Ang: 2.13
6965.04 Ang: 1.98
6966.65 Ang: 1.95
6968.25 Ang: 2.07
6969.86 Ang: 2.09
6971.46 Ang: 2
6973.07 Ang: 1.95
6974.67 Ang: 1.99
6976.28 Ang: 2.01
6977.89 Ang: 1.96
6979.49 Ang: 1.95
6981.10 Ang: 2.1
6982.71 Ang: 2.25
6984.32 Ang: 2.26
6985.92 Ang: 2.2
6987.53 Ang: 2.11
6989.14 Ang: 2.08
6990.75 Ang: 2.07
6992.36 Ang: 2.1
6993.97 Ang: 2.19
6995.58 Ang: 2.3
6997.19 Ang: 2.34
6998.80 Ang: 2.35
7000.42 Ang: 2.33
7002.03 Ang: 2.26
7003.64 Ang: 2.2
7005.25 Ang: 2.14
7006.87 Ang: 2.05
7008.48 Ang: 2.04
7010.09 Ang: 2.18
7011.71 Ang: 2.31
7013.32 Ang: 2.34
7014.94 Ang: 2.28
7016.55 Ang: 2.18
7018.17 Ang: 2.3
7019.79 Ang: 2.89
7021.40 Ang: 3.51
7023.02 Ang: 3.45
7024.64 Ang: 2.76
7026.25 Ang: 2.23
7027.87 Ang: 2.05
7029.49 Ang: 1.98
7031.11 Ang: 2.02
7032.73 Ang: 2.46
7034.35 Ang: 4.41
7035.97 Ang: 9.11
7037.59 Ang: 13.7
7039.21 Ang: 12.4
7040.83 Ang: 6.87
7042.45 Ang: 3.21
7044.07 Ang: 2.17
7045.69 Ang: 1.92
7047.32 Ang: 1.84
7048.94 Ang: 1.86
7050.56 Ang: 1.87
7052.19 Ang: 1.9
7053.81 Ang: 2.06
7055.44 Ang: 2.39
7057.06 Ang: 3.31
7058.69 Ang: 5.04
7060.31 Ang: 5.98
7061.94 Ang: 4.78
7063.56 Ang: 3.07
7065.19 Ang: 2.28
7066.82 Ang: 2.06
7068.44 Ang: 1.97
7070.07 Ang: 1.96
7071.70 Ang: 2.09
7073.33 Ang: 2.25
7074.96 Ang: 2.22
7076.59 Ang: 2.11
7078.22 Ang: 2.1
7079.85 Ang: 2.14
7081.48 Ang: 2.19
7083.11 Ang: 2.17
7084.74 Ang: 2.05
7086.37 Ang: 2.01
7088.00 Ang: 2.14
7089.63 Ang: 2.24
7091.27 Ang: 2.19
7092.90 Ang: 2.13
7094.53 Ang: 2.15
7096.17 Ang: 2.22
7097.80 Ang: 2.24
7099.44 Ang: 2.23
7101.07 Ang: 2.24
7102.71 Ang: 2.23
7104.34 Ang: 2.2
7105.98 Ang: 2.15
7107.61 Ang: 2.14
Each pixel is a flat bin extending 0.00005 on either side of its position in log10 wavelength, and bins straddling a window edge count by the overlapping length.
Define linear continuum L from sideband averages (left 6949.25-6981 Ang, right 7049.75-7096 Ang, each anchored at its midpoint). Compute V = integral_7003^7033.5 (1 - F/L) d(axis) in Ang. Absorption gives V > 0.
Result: -1.1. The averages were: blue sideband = 2.09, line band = 2.39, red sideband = 2.53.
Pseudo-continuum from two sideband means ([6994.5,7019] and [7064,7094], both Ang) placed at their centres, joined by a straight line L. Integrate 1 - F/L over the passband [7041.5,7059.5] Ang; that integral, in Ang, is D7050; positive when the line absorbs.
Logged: -3.0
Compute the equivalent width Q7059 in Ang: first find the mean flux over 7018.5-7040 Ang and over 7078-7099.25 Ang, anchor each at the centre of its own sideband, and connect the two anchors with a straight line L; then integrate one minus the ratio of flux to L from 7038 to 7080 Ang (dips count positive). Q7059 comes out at 3.43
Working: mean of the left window 4.78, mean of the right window 2.16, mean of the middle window 3.26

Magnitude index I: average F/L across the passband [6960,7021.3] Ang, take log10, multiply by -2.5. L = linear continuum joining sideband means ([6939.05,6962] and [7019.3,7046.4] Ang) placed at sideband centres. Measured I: 0.46 mag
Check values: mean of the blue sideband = 2.23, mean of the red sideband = 4.57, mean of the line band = 2.18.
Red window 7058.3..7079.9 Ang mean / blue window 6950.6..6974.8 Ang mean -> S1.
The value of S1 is 1.35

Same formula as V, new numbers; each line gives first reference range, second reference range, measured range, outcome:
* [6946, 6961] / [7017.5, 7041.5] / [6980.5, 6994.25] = 4.95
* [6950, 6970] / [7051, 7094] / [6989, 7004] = 0.28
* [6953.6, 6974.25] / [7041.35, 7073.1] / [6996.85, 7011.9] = 0.98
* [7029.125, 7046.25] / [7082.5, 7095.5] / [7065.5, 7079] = 4.76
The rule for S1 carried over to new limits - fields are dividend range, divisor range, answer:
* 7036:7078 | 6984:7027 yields 1.59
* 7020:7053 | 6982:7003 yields 1.83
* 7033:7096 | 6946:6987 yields 1.58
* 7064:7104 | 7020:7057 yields 0.56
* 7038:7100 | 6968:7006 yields 1.36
